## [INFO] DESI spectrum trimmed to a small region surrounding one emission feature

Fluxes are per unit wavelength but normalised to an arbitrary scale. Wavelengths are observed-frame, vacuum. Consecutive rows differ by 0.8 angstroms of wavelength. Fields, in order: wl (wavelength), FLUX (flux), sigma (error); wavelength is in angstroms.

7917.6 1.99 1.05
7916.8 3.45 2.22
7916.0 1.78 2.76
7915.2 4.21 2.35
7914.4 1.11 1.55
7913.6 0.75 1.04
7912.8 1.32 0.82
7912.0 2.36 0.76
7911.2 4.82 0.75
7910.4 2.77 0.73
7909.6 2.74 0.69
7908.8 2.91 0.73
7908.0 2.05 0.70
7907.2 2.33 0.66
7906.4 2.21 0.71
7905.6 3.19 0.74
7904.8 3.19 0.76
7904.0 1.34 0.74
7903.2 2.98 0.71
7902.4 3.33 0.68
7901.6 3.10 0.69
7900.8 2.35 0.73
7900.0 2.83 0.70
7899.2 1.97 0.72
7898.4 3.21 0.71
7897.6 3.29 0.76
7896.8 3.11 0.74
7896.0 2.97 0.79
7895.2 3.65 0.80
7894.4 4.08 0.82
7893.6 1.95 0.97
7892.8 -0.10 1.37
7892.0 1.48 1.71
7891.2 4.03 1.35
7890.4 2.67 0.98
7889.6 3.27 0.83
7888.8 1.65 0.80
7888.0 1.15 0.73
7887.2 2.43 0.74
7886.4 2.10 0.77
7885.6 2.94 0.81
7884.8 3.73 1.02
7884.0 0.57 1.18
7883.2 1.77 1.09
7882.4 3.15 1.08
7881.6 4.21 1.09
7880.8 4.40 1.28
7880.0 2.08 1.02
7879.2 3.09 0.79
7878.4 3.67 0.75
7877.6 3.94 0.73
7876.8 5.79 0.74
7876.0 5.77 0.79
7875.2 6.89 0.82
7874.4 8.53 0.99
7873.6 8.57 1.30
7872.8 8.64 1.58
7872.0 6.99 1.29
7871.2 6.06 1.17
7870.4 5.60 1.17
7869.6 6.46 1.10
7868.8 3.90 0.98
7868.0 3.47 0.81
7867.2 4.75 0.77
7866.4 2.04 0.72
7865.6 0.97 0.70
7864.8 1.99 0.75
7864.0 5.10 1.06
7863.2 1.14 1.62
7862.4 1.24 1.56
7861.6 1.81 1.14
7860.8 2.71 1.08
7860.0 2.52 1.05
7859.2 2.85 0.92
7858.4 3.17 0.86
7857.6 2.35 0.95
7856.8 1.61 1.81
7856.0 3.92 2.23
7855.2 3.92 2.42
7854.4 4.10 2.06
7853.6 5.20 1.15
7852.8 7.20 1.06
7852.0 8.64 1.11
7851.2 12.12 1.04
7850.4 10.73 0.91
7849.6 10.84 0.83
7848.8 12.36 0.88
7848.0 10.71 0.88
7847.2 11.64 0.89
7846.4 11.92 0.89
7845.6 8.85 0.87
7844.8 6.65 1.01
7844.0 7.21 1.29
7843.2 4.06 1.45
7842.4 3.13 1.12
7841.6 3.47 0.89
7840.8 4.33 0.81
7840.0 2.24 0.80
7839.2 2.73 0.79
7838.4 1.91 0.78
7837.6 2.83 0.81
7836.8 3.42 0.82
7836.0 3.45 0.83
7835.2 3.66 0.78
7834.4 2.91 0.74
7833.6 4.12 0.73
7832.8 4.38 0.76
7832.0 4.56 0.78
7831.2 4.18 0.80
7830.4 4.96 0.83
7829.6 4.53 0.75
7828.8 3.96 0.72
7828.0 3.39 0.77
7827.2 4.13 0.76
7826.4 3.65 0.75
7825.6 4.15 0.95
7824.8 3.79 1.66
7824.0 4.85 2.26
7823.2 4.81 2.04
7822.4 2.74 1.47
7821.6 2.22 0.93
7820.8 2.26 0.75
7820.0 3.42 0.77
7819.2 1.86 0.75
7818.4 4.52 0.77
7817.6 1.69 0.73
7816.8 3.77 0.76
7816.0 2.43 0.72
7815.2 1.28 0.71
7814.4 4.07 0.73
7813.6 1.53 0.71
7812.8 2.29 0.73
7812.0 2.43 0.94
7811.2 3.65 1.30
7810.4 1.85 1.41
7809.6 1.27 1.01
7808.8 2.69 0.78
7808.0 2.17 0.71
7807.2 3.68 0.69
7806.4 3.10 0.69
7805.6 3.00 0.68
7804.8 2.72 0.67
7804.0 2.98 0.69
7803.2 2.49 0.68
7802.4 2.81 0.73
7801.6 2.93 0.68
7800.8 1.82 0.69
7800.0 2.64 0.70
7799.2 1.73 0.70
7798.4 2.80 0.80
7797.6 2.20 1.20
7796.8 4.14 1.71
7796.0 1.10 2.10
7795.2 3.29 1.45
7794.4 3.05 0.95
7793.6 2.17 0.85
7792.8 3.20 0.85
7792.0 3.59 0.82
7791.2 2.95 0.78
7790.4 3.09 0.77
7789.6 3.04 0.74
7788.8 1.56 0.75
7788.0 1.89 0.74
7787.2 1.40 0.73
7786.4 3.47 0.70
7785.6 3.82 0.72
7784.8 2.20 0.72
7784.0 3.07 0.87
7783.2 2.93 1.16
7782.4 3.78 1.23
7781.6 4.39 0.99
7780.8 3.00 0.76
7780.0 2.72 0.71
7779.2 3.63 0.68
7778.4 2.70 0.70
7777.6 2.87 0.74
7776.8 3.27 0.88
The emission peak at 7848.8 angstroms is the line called H-alpha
